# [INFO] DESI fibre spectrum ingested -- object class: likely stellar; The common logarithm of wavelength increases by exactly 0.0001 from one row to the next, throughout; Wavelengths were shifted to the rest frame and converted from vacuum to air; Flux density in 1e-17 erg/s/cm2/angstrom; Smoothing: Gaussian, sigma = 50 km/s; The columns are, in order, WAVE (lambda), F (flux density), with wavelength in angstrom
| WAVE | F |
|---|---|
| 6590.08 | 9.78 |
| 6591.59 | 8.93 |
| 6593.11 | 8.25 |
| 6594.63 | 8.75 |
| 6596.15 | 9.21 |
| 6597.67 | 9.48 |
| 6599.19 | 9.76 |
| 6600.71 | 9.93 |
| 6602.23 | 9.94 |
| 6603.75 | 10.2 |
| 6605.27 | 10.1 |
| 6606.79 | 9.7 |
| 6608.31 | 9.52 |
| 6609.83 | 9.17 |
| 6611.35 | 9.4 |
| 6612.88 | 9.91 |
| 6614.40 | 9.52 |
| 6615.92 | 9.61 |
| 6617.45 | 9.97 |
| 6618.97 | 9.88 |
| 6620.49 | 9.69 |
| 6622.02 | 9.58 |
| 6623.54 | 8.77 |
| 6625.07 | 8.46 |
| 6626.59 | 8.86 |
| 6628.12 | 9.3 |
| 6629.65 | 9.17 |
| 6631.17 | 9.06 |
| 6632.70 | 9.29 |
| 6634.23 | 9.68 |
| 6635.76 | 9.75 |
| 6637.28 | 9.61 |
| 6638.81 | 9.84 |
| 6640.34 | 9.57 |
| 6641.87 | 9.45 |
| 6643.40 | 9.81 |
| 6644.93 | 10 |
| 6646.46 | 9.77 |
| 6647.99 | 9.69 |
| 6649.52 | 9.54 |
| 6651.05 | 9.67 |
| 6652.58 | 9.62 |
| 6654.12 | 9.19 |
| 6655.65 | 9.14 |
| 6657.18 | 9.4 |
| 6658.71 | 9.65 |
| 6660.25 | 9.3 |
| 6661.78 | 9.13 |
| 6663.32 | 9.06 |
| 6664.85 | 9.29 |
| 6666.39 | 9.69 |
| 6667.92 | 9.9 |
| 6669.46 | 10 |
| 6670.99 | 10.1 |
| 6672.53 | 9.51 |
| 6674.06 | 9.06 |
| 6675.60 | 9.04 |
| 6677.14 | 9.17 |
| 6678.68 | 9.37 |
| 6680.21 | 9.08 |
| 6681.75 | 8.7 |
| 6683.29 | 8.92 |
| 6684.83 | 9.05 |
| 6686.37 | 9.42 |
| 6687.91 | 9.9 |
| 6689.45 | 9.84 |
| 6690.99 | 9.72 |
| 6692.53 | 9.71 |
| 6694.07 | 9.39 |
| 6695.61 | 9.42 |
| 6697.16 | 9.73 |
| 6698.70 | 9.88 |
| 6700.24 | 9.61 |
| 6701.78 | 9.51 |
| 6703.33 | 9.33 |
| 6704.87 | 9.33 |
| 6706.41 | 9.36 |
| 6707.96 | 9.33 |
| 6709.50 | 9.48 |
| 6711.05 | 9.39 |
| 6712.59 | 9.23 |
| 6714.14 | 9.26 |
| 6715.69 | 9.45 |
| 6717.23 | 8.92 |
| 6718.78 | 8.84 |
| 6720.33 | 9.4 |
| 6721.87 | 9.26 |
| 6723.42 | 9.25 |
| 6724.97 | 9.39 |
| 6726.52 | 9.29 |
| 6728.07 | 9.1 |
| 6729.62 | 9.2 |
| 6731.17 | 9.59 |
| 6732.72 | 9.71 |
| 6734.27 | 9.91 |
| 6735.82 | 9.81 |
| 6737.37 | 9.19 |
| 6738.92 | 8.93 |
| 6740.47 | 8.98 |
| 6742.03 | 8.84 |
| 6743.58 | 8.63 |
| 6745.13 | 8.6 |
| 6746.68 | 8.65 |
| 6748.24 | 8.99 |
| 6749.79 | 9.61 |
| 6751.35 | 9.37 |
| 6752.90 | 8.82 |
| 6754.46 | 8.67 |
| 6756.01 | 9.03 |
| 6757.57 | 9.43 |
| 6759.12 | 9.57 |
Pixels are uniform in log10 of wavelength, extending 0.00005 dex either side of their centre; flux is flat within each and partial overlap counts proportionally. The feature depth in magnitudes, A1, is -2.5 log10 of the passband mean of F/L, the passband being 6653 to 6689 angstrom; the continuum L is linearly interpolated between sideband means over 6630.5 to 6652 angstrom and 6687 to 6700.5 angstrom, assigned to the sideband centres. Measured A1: 0.03 mag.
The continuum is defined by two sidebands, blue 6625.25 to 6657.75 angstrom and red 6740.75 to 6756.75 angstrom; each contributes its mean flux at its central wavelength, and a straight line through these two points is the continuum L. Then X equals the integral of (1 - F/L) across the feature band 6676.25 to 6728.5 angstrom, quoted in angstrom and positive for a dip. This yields -1.1 angstrom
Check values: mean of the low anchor 9.48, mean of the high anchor 8.92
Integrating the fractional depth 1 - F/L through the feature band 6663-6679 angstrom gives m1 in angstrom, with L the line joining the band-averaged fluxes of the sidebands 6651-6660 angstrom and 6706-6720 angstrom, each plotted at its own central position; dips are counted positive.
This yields -0.2 angstrom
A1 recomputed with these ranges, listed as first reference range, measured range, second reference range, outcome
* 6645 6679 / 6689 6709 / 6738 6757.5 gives -0.034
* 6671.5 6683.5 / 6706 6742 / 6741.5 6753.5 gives -0.035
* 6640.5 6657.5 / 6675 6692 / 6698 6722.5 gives 0.017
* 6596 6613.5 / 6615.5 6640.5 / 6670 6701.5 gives 0.025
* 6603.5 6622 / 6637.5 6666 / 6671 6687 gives -0.013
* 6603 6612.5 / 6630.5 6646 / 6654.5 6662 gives -0.015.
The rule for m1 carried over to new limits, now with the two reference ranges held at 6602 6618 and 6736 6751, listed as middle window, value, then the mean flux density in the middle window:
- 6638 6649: -0.2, 9.73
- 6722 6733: -0.3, 9.33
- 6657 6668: 0.0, 9.4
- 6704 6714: -0.2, 9.35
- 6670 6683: 0.1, 9.26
